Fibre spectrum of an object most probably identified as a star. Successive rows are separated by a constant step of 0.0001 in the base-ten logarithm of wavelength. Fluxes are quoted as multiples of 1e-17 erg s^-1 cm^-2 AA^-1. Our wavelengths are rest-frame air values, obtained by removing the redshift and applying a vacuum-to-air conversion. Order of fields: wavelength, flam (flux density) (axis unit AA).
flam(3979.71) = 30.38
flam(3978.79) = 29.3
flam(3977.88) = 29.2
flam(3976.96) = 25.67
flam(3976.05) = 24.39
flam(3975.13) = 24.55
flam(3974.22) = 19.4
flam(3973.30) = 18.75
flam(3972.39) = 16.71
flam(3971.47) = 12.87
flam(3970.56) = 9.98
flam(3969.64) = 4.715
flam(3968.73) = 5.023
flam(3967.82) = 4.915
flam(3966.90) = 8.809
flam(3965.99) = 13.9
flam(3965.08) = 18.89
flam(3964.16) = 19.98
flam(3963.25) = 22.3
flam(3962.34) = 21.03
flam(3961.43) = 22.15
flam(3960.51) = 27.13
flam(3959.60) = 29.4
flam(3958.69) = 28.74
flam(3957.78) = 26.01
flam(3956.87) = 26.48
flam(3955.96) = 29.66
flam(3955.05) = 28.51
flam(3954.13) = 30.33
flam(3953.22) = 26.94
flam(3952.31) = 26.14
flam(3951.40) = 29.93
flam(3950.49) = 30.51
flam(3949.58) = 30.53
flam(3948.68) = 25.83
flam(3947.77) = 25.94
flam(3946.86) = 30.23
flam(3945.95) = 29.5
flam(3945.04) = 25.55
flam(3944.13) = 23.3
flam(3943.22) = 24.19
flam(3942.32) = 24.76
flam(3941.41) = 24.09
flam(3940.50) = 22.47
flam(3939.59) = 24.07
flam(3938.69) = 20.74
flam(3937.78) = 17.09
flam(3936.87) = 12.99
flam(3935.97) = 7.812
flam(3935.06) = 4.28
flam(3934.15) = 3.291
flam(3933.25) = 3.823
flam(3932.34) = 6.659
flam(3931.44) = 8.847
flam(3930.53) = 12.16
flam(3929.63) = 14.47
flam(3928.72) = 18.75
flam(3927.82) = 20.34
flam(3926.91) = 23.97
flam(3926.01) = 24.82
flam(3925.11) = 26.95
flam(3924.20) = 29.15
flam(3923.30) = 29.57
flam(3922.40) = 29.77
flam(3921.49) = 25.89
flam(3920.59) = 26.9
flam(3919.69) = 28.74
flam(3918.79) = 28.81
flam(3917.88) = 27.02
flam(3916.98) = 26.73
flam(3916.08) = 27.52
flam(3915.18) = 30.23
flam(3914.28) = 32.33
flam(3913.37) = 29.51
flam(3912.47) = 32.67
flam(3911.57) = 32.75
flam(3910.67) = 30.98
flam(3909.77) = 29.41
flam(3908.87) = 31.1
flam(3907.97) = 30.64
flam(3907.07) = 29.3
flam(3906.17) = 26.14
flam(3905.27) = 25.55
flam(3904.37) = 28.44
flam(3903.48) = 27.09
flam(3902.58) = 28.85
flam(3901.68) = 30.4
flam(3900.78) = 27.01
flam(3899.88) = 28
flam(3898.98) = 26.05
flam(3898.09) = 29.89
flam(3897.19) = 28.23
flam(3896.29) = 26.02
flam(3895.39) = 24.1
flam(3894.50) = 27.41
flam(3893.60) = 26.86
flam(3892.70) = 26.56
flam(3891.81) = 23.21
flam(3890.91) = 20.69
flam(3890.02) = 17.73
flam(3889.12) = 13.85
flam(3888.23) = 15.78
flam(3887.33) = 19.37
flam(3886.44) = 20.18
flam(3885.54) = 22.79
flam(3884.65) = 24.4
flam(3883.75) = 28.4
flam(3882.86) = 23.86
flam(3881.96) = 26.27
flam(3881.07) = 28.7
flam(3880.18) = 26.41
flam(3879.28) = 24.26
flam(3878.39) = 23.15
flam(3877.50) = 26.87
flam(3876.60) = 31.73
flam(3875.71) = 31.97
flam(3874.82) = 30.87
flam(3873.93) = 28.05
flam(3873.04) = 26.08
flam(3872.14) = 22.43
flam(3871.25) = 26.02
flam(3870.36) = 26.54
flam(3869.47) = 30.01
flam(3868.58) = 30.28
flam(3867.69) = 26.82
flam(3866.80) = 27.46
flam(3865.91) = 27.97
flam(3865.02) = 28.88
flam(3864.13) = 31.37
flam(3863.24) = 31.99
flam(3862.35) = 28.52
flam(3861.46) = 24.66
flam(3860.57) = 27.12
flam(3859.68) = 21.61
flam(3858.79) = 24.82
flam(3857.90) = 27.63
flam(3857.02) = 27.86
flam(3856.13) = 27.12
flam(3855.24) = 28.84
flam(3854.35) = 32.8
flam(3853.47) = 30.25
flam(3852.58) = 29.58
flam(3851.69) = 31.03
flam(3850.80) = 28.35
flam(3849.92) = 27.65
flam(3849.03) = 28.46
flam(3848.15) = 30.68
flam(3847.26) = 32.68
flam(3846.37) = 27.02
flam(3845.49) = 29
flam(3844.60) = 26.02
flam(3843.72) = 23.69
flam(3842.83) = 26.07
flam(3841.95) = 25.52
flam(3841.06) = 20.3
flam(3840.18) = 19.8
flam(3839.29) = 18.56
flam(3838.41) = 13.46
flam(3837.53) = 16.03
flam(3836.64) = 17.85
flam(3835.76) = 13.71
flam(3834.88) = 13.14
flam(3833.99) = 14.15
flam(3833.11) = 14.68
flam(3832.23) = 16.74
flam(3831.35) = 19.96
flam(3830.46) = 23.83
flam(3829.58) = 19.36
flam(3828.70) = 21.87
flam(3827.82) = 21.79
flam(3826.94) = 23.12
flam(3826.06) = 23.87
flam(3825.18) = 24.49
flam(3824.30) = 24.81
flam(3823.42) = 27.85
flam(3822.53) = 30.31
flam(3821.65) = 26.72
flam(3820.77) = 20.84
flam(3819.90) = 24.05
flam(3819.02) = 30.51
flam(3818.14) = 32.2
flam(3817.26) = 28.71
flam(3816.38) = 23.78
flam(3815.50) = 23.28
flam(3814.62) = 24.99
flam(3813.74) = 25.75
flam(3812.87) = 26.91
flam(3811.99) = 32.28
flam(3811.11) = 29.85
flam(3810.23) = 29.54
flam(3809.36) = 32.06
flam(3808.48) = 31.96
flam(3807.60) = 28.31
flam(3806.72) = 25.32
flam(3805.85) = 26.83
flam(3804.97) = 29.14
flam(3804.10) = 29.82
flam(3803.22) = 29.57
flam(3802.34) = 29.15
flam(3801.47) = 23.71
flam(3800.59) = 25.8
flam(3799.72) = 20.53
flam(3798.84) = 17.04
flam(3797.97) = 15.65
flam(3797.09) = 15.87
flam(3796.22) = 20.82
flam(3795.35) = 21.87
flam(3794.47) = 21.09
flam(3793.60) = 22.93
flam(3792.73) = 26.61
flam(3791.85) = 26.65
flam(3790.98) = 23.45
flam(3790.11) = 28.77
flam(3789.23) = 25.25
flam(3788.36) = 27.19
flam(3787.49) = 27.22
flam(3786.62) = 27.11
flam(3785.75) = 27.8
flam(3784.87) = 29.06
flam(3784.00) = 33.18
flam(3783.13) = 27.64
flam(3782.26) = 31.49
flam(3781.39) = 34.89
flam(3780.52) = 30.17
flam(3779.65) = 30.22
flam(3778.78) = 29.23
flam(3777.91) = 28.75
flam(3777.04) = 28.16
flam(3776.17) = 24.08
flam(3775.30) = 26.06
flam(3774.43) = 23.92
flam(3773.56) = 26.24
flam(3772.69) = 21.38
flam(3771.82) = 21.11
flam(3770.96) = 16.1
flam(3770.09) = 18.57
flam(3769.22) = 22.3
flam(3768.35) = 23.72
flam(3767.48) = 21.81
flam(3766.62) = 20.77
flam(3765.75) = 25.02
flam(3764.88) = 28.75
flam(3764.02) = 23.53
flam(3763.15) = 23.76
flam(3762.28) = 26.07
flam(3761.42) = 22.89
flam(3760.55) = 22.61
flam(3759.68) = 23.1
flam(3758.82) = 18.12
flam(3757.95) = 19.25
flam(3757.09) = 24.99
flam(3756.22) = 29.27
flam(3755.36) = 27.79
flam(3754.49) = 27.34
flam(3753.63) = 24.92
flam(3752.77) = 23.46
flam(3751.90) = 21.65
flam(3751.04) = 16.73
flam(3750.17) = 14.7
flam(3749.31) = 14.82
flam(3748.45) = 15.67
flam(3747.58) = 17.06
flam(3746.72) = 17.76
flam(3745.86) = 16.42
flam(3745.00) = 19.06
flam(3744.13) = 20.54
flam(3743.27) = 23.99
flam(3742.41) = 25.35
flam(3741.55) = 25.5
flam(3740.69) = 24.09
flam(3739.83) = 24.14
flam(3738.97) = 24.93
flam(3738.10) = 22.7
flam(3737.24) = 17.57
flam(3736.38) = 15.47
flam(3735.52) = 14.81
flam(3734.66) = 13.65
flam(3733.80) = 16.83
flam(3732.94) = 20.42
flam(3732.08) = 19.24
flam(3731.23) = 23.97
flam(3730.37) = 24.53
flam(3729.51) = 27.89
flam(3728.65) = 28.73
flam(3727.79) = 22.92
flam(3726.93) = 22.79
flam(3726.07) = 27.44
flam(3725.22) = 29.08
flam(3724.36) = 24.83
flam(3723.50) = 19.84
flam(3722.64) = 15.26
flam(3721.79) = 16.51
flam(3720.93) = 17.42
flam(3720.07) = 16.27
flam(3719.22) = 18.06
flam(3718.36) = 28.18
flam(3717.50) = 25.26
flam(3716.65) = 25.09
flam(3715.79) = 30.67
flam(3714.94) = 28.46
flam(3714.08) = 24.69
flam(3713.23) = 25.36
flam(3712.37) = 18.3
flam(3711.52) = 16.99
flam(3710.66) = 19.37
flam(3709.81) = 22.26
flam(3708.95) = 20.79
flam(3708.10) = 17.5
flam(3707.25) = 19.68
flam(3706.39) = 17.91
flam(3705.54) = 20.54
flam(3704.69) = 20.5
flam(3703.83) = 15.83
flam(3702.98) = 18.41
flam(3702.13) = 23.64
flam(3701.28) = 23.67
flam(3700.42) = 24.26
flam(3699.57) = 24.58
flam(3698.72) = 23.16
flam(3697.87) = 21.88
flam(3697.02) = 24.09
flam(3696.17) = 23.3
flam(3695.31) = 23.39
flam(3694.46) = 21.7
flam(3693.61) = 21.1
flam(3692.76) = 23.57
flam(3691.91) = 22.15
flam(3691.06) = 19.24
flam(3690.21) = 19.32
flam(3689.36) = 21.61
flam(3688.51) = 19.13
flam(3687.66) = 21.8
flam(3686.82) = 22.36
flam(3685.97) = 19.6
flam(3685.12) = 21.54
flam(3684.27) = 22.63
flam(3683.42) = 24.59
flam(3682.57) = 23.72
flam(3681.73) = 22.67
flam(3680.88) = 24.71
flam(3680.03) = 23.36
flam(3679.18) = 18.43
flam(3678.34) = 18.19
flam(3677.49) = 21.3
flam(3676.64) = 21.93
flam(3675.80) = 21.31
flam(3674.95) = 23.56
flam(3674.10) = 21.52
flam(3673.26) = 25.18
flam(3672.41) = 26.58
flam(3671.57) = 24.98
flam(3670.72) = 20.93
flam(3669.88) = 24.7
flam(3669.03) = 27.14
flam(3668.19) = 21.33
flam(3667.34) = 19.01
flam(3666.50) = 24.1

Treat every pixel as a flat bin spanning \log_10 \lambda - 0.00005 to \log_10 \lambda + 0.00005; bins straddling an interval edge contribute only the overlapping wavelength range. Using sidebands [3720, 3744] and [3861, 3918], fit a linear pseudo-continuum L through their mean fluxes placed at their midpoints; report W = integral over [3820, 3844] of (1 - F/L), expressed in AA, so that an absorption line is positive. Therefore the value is 4.0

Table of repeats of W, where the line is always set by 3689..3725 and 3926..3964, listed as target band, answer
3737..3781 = -2.6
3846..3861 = -4.7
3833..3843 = 1.9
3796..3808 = -1.4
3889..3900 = -1.5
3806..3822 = -4.4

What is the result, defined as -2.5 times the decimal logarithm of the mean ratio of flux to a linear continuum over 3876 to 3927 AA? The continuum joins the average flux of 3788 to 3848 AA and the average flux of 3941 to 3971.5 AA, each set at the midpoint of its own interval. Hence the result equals -0.15 mag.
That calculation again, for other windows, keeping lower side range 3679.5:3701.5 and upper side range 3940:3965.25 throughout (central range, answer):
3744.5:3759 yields 0.13 mag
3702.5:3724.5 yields 0.09 mag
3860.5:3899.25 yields -0.03 mag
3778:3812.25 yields -0.12 mag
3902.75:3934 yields 0.03 mag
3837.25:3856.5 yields -0.06 mag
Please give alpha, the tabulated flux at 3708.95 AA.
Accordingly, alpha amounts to 20.79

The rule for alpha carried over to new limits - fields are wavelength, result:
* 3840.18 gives 19.8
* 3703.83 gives 15.83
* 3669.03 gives 27.14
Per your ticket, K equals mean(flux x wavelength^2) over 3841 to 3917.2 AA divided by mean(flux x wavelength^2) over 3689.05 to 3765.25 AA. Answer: 1.35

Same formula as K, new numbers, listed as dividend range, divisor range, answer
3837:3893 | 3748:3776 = 1.22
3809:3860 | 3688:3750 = 1.23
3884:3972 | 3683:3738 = 1.20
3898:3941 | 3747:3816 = 1.02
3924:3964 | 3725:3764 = 1.12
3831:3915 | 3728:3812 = 1.14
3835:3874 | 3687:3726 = 1.30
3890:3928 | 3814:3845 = 1.30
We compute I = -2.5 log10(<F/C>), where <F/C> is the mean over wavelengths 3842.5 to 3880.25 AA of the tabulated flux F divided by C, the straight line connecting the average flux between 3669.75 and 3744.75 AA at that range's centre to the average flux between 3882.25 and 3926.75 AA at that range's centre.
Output -0.09 mag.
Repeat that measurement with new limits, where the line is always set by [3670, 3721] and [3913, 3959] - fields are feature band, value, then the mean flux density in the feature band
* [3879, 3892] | 0.04 mag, 22.3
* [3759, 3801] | -0.10 mag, 24.7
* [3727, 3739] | 0.07 mag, 20.9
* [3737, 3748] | 0.04 mag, 21.5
